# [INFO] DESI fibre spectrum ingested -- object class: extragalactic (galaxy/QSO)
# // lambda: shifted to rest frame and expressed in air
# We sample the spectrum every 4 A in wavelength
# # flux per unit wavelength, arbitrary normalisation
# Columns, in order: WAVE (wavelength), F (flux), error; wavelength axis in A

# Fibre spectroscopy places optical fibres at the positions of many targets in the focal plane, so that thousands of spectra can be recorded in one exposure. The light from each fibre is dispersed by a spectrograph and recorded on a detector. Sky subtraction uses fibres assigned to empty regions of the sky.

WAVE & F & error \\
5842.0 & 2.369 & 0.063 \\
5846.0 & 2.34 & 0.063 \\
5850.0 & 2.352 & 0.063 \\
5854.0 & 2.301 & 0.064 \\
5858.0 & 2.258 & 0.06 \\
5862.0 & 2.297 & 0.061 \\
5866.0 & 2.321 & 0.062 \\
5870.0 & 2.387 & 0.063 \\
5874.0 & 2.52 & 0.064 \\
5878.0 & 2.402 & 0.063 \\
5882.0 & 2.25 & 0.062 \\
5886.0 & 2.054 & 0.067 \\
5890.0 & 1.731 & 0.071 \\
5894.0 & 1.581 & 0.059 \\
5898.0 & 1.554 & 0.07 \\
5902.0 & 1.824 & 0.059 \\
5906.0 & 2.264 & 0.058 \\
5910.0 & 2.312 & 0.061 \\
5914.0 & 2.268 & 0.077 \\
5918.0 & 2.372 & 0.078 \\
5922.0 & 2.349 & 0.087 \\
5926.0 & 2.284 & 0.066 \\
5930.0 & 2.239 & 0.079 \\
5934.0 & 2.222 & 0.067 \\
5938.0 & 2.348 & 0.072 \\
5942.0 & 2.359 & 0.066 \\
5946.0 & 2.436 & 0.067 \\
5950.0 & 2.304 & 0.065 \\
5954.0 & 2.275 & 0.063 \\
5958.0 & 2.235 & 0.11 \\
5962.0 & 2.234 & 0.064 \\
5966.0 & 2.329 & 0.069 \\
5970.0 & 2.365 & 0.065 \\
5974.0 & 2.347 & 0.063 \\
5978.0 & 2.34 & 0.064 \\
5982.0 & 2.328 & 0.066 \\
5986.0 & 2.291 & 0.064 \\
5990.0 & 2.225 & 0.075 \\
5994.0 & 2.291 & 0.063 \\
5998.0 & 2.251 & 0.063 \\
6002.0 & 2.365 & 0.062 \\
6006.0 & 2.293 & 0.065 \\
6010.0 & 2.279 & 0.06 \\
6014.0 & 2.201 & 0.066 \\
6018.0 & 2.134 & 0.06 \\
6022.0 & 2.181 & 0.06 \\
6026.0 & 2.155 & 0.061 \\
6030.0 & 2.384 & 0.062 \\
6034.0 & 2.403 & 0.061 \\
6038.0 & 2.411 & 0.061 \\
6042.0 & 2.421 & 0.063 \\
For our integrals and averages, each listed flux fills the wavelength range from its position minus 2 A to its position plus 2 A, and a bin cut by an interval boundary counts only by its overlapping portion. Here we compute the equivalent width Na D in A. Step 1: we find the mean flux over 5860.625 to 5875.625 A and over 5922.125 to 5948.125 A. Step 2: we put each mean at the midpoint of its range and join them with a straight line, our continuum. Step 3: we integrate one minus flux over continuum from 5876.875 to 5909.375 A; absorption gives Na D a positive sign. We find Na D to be 5.5 A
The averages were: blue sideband 2.38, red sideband 2.32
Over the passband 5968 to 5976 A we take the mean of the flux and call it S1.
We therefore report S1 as 2.36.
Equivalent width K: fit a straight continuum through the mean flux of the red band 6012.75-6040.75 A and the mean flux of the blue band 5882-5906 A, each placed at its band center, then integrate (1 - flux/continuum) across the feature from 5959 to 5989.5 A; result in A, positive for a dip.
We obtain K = -3.1 A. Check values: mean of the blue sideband 1.83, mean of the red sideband 2.27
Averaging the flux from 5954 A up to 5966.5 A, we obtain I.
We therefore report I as 2.26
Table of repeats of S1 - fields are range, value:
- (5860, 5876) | 2.38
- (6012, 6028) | 2.17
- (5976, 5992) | 2.3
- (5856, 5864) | 2.28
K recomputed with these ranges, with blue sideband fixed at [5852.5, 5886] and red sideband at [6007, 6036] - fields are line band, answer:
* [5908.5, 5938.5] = 0.0 A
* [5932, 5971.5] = -0.4 A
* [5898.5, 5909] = 1.4 A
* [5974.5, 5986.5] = -0.3 A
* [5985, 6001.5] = -0.1 A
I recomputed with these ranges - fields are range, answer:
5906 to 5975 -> 2.31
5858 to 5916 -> 2.13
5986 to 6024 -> 2.25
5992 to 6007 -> 2.3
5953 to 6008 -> 2.3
